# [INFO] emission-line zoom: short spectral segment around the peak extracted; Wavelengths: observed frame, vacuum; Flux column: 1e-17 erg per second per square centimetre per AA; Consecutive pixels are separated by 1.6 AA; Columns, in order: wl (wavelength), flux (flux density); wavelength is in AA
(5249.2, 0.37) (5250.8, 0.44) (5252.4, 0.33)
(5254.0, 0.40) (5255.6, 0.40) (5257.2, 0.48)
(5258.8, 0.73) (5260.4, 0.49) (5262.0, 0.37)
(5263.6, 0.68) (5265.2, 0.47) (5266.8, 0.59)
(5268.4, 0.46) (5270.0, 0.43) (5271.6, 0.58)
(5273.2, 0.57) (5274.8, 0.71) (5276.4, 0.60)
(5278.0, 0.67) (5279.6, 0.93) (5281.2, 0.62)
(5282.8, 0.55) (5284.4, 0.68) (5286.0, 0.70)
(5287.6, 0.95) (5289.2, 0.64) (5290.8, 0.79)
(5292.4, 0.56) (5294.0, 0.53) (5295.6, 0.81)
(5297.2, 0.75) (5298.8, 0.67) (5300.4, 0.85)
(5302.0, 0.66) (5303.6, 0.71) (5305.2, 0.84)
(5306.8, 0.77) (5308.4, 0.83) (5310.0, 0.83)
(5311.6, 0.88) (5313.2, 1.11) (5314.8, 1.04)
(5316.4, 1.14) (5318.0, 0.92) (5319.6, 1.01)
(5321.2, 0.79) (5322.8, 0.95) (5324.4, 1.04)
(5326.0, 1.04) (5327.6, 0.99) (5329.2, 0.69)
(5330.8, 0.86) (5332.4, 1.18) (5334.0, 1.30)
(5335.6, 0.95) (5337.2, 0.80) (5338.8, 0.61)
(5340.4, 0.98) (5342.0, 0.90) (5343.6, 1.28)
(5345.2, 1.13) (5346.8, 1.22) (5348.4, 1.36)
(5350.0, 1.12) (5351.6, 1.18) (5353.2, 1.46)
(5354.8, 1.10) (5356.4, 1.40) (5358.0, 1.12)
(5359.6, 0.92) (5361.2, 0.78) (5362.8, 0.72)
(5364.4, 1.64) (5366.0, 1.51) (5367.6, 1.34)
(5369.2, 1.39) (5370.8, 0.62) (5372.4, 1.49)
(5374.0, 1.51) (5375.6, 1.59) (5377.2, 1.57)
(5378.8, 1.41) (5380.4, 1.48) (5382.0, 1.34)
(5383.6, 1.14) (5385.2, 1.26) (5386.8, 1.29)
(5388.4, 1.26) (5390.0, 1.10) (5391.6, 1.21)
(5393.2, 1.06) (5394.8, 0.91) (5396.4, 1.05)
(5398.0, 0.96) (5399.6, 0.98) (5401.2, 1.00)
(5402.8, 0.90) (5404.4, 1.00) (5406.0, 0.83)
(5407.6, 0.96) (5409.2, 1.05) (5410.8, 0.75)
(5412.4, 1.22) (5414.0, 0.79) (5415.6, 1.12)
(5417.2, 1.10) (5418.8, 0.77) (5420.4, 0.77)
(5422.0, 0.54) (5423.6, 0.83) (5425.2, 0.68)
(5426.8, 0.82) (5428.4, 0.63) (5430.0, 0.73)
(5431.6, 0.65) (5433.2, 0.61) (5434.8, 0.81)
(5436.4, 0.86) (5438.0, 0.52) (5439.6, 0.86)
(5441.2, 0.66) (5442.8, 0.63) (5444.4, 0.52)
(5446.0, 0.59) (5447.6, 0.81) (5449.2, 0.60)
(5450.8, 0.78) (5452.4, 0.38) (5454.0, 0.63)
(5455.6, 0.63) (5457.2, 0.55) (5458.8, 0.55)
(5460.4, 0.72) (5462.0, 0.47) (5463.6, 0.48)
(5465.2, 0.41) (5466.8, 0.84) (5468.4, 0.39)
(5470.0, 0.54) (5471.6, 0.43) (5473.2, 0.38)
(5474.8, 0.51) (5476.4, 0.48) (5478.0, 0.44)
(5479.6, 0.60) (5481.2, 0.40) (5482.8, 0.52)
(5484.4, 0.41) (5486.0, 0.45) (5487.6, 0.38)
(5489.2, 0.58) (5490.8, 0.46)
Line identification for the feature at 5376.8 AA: C IV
